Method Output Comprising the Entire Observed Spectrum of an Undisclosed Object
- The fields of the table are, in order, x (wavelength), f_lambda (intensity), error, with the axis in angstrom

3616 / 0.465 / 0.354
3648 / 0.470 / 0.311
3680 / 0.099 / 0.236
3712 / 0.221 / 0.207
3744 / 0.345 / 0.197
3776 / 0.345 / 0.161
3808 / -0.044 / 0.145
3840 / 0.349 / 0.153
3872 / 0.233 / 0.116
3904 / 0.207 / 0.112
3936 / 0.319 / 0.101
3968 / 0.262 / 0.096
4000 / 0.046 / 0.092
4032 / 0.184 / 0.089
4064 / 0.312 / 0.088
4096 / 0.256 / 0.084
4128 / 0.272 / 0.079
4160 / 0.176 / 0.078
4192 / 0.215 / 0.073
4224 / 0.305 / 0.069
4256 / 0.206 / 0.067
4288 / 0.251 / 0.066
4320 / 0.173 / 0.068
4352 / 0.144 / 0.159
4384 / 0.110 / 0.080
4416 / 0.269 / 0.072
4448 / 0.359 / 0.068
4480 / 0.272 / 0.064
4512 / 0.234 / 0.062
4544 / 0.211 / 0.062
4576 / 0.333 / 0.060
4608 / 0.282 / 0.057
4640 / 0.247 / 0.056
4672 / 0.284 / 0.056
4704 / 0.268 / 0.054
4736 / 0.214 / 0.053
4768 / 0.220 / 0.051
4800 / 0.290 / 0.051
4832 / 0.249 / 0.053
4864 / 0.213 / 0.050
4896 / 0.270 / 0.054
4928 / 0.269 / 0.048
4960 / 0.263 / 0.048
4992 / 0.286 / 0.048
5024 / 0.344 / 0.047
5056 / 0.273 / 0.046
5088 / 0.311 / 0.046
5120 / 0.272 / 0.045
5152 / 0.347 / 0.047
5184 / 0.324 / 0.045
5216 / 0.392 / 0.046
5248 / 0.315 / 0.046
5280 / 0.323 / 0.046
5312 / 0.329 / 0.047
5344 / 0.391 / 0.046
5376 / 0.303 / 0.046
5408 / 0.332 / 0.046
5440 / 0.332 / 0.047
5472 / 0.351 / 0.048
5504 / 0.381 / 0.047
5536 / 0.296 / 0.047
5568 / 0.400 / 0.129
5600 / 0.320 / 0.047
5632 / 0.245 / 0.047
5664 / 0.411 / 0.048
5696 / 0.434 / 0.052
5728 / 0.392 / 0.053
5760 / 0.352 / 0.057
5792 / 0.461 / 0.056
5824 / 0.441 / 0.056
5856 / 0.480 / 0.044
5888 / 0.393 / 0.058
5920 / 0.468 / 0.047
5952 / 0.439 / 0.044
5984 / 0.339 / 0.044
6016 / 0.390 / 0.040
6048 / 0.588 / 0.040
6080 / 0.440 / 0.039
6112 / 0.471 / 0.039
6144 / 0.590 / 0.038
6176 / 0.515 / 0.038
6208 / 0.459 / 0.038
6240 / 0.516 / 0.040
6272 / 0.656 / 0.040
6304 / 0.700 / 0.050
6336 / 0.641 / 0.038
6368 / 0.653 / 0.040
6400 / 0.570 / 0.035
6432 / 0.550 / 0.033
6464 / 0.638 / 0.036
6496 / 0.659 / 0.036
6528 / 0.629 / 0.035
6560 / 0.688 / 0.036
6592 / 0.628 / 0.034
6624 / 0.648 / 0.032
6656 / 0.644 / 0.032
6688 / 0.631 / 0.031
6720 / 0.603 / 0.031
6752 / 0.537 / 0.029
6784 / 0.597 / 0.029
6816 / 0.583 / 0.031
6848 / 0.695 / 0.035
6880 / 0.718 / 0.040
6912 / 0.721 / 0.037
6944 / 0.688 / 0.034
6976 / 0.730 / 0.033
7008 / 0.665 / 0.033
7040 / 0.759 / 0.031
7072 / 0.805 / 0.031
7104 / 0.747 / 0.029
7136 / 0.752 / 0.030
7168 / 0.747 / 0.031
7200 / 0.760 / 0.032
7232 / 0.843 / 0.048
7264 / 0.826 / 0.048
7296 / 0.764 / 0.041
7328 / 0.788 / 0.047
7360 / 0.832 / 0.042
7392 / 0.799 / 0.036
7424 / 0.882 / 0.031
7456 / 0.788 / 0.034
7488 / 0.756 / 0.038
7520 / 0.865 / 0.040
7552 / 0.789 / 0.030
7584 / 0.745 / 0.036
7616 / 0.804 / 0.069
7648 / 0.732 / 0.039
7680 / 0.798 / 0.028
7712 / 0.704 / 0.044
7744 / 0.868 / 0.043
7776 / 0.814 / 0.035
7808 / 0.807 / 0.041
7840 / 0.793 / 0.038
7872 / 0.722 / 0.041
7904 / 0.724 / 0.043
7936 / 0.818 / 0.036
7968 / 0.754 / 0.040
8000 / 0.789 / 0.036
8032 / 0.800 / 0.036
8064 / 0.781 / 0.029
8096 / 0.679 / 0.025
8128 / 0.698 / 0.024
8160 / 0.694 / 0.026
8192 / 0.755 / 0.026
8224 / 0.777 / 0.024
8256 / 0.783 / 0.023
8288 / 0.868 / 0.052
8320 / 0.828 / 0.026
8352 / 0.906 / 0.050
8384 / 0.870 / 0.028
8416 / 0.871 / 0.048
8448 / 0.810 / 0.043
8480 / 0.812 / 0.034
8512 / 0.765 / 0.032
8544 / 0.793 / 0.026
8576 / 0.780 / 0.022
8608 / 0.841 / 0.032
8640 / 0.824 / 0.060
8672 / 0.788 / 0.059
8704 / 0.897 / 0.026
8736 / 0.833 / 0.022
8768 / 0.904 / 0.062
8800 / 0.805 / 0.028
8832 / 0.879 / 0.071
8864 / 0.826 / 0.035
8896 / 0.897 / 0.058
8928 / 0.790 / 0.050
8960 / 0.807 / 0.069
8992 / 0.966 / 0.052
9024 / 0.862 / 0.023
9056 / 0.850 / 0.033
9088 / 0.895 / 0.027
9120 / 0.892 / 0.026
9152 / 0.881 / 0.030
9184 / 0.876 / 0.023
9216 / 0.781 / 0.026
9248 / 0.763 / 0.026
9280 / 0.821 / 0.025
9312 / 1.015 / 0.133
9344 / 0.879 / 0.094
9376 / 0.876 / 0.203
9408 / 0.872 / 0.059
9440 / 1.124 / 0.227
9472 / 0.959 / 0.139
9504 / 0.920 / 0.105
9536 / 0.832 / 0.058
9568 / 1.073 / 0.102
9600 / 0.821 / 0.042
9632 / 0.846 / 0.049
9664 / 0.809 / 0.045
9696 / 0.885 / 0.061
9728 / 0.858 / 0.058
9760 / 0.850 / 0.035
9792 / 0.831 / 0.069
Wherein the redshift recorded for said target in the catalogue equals 0.57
